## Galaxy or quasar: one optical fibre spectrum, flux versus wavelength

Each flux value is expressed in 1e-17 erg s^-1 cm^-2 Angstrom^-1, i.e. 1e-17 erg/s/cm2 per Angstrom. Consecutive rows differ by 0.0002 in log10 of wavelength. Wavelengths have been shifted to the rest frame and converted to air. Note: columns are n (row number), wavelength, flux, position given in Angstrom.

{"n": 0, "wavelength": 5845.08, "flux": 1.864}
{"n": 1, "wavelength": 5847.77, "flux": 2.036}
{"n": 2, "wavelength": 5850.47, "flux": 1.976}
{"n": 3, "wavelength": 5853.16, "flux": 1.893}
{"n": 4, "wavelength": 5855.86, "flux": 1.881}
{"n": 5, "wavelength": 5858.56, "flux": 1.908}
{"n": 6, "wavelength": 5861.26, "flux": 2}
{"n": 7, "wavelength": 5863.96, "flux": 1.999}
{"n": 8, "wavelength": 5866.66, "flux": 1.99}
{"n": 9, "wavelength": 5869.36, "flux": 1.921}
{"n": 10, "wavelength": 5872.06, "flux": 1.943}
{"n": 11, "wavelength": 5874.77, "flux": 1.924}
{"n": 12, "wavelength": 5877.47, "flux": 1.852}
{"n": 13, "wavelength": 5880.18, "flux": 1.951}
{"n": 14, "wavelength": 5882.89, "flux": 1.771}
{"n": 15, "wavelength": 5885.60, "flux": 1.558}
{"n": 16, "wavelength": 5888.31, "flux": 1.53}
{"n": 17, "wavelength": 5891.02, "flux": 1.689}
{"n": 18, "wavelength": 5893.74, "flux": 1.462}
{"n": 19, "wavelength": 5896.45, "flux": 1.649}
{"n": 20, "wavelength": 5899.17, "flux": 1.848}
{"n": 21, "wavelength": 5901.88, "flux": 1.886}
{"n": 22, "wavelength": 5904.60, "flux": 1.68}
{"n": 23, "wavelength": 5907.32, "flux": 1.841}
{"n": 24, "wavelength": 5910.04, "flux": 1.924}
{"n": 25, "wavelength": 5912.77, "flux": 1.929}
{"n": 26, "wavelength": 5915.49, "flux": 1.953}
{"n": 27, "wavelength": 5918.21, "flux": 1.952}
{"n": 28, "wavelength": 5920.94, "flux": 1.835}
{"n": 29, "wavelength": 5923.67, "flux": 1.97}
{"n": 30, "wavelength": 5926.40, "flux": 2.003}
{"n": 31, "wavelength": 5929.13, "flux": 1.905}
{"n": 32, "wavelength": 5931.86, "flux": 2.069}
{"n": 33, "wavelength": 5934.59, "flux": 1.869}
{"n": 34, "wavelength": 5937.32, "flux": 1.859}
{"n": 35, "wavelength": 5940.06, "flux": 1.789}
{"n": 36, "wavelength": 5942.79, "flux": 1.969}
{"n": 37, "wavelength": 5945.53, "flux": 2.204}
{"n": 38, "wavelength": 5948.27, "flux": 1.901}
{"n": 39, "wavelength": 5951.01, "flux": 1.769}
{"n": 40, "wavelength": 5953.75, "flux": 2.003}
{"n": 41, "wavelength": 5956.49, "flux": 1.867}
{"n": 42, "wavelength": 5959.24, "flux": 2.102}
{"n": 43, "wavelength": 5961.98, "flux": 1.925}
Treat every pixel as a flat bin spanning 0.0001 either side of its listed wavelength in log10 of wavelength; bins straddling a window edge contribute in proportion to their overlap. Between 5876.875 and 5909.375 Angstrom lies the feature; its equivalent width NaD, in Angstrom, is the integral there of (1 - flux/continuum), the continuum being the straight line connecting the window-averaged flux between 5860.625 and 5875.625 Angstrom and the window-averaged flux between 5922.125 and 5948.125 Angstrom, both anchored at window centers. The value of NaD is 3.9 Angstrom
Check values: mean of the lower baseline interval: 1.96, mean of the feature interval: 1.73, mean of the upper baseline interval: 1.96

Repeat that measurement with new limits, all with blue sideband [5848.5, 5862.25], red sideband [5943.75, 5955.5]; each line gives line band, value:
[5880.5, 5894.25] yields 2.2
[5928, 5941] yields 0.4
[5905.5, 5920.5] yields 0.4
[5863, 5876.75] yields -0.1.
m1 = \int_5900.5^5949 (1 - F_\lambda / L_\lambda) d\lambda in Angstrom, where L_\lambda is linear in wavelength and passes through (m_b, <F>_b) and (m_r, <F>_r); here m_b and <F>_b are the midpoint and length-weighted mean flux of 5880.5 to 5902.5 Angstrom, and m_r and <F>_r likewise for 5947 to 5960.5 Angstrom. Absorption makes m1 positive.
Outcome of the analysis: -2.9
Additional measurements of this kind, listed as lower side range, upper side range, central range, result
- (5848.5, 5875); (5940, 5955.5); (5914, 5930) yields 0.10 Angstrom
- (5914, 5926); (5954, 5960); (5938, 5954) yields 0.25 Angstrom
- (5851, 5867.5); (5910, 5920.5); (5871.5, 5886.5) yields 0.81 Angstrom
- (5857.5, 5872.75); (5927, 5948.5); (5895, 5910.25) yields 1.27 Angstrom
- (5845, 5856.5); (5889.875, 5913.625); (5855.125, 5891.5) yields 0.18 Angstrom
